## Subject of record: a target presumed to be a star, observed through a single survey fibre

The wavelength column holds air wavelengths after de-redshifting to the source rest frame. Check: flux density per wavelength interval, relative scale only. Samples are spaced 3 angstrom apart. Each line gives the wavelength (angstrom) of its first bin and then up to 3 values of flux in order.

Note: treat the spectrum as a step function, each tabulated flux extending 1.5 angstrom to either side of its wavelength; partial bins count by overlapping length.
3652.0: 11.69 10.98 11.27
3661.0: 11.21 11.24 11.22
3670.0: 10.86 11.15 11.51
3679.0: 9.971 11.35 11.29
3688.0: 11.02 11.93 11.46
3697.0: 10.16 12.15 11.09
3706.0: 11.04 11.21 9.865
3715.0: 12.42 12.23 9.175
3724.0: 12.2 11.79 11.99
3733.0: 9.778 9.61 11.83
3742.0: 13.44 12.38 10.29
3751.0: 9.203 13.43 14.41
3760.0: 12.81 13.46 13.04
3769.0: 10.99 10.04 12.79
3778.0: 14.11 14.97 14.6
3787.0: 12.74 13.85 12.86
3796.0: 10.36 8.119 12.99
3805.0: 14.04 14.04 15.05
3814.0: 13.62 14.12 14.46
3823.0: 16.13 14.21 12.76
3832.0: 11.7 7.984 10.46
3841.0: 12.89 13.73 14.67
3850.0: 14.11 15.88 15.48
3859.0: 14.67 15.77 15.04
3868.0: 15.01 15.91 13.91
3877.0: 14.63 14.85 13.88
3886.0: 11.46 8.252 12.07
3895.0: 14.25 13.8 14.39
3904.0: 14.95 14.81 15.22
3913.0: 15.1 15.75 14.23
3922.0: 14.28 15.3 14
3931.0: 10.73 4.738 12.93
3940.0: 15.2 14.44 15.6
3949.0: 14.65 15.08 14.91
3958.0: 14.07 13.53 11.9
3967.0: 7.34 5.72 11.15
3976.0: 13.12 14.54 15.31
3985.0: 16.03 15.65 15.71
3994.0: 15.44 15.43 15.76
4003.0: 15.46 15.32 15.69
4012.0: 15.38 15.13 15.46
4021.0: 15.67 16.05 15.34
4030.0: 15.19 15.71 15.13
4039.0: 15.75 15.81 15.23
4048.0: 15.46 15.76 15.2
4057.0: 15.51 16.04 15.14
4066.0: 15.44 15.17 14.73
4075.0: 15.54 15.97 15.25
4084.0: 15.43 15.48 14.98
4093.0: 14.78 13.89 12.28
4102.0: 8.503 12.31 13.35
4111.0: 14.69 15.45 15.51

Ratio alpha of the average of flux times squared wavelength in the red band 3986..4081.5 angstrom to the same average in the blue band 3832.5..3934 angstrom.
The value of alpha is 1.22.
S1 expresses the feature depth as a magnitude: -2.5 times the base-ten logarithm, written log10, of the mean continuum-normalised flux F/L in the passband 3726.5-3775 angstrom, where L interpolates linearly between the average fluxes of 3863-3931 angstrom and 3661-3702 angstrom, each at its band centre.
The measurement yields 0.03 mag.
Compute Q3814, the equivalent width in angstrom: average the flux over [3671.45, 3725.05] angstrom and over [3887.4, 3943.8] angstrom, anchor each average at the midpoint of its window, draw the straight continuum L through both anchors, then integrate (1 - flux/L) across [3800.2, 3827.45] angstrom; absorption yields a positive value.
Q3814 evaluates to -4.2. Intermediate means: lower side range 11.2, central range 14.2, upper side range 13.4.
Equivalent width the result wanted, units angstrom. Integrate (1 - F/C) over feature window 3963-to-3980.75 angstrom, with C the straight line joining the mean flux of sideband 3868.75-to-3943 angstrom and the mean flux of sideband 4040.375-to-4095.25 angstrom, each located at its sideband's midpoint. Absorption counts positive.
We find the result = 4.5 angstrom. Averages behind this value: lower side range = 13.6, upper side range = 15.4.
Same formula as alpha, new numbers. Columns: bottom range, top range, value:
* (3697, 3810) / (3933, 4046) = 1.34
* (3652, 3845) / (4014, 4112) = 1.45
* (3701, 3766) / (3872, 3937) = 1.26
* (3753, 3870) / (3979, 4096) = 1.29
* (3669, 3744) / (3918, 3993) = 1.34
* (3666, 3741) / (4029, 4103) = 1.62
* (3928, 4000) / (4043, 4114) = 1.17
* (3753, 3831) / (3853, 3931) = 1.13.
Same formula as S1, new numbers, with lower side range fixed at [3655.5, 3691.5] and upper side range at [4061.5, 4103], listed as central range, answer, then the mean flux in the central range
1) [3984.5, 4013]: -0.128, 15.6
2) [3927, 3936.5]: 0.316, 9.93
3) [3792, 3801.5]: 0.151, 10.6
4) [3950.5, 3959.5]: -0.093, 14.7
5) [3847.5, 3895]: -0.106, 14.1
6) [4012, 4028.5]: -0.110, 15.5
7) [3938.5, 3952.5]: -0.121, 15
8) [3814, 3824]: -0.185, 14.6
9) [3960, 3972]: 0.384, 9.52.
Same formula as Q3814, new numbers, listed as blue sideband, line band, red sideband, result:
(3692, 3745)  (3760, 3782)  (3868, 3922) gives -1.12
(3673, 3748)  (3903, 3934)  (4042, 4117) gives -1.82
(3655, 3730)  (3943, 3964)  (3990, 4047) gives 0.31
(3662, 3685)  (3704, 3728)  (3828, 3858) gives 0.67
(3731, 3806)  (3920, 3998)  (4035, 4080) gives 5.62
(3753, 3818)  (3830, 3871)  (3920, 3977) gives -2.84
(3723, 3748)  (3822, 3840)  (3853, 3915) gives 1.54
